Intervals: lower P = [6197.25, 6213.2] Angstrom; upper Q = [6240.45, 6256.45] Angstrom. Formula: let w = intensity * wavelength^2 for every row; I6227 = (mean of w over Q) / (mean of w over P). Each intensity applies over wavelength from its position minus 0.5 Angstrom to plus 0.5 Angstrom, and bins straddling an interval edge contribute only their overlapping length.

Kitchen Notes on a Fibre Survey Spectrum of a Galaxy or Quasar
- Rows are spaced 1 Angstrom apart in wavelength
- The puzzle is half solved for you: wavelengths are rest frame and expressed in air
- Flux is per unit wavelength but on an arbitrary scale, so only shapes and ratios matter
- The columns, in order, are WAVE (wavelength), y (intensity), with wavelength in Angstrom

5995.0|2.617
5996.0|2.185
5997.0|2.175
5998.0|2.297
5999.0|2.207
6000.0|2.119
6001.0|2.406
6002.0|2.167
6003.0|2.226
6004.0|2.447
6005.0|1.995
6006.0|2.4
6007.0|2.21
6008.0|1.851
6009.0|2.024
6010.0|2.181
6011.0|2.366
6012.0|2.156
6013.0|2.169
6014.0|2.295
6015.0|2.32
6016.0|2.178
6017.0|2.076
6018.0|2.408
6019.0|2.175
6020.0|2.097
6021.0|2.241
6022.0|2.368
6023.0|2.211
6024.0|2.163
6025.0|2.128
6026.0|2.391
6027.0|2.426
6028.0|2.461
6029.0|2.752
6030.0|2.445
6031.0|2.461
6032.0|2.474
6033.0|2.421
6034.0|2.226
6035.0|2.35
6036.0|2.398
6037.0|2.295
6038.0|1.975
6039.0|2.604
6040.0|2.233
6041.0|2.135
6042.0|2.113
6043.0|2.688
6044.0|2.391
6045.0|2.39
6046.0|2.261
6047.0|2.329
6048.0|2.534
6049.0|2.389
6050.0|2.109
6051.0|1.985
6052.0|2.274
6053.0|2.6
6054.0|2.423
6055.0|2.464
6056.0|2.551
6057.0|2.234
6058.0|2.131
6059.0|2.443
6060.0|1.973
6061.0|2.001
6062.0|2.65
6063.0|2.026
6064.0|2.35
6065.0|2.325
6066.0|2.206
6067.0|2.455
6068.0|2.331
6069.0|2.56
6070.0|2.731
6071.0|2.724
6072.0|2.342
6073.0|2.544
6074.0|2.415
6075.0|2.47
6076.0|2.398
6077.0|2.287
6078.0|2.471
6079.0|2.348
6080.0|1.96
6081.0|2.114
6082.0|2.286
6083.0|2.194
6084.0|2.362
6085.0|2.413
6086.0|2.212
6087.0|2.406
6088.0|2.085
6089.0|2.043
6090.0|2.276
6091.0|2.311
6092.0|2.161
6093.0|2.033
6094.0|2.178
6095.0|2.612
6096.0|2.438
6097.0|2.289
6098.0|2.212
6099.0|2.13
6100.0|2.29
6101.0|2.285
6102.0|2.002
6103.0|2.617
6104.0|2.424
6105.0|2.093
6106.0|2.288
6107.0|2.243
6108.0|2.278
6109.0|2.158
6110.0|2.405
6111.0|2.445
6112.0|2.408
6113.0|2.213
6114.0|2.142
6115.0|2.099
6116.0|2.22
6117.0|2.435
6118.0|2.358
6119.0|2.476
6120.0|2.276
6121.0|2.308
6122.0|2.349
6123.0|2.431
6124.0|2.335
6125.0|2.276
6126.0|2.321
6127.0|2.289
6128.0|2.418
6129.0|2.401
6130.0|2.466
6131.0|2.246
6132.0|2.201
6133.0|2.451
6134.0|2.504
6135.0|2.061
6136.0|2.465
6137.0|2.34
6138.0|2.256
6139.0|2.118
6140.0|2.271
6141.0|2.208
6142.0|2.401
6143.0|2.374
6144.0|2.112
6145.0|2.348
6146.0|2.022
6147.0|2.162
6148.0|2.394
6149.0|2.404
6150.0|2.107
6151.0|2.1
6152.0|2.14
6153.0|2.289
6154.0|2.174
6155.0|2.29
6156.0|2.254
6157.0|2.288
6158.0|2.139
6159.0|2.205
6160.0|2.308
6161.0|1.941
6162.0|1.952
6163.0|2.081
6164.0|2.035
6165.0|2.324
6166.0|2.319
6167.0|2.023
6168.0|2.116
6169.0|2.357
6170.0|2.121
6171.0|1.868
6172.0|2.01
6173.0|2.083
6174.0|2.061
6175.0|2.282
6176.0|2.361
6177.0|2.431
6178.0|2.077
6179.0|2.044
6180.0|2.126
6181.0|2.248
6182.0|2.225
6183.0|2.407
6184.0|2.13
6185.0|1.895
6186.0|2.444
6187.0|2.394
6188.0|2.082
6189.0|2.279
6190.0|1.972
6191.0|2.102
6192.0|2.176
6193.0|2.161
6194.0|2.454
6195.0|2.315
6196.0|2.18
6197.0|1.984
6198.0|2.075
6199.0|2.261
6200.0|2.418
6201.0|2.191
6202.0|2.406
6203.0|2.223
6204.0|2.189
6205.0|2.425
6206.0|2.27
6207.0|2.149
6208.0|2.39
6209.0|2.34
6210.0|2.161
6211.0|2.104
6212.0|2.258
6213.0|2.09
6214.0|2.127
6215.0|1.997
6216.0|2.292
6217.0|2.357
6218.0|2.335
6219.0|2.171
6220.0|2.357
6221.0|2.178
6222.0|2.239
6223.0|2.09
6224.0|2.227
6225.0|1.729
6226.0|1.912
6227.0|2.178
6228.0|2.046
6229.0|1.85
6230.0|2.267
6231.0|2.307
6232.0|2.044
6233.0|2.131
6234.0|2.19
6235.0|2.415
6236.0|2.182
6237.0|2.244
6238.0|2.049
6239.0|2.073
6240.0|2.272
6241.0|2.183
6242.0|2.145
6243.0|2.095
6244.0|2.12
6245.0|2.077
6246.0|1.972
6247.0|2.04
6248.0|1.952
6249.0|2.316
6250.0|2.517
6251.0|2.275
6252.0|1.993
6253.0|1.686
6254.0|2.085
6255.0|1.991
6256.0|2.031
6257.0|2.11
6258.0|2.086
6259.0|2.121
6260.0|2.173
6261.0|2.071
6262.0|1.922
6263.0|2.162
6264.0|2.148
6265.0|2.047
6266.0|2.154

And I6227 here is 0.9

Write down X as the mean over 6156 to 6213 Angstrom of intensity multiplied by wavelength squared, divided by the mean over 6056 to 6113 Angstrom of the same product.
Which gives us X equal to 0.98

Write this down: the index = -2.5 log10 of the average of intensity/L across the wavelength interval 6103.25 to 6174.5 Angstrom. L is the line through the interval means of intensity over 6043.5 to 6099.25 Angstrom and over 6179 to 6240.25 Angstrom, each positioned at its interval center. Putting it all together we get 0.005 mag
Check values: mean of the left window 2.32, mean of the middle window 2.25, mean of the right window 2.19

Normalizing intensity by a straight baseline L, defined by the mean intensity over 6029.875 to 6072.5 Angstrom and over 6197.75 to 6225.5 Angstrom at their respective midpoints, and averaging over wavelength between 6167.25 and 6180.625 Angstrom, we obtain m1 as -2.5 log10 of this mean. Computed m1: 0.050 mag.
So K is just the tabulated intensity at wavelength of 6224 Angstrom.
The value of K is 2.227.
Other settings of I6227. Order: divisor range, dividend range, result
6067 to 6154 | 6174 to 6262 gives 0.98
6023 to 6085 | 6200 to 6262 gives 0.97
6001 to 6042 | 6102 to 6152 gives 1.05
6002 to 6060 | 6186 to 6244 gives 1.01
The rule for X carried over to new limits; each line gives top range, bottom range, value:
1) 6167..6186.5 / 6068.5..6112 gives 0.96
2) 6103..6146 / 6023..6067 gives 1.02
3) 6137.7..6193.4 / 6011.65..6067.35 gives 0.99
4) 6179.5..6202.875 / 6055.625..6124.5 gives 0.99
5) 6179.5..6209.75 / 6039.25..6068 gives 1.01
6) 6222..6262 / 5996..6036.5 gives 1.00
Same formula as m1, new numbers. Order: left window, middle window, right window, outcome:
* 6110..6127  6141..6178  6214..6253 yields 0.03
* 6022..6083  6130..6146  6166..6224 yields -0.01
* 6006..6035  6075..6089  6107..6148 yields 0.01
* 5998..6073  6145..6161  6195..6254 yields 0.00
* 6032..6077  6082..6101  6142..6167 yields 0.02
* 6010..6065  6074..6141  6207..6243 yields -0.02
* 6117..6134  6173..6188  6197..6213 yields 0.03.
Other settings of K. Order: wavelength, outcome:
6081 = 2.114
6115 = 2.099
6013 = 2.169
